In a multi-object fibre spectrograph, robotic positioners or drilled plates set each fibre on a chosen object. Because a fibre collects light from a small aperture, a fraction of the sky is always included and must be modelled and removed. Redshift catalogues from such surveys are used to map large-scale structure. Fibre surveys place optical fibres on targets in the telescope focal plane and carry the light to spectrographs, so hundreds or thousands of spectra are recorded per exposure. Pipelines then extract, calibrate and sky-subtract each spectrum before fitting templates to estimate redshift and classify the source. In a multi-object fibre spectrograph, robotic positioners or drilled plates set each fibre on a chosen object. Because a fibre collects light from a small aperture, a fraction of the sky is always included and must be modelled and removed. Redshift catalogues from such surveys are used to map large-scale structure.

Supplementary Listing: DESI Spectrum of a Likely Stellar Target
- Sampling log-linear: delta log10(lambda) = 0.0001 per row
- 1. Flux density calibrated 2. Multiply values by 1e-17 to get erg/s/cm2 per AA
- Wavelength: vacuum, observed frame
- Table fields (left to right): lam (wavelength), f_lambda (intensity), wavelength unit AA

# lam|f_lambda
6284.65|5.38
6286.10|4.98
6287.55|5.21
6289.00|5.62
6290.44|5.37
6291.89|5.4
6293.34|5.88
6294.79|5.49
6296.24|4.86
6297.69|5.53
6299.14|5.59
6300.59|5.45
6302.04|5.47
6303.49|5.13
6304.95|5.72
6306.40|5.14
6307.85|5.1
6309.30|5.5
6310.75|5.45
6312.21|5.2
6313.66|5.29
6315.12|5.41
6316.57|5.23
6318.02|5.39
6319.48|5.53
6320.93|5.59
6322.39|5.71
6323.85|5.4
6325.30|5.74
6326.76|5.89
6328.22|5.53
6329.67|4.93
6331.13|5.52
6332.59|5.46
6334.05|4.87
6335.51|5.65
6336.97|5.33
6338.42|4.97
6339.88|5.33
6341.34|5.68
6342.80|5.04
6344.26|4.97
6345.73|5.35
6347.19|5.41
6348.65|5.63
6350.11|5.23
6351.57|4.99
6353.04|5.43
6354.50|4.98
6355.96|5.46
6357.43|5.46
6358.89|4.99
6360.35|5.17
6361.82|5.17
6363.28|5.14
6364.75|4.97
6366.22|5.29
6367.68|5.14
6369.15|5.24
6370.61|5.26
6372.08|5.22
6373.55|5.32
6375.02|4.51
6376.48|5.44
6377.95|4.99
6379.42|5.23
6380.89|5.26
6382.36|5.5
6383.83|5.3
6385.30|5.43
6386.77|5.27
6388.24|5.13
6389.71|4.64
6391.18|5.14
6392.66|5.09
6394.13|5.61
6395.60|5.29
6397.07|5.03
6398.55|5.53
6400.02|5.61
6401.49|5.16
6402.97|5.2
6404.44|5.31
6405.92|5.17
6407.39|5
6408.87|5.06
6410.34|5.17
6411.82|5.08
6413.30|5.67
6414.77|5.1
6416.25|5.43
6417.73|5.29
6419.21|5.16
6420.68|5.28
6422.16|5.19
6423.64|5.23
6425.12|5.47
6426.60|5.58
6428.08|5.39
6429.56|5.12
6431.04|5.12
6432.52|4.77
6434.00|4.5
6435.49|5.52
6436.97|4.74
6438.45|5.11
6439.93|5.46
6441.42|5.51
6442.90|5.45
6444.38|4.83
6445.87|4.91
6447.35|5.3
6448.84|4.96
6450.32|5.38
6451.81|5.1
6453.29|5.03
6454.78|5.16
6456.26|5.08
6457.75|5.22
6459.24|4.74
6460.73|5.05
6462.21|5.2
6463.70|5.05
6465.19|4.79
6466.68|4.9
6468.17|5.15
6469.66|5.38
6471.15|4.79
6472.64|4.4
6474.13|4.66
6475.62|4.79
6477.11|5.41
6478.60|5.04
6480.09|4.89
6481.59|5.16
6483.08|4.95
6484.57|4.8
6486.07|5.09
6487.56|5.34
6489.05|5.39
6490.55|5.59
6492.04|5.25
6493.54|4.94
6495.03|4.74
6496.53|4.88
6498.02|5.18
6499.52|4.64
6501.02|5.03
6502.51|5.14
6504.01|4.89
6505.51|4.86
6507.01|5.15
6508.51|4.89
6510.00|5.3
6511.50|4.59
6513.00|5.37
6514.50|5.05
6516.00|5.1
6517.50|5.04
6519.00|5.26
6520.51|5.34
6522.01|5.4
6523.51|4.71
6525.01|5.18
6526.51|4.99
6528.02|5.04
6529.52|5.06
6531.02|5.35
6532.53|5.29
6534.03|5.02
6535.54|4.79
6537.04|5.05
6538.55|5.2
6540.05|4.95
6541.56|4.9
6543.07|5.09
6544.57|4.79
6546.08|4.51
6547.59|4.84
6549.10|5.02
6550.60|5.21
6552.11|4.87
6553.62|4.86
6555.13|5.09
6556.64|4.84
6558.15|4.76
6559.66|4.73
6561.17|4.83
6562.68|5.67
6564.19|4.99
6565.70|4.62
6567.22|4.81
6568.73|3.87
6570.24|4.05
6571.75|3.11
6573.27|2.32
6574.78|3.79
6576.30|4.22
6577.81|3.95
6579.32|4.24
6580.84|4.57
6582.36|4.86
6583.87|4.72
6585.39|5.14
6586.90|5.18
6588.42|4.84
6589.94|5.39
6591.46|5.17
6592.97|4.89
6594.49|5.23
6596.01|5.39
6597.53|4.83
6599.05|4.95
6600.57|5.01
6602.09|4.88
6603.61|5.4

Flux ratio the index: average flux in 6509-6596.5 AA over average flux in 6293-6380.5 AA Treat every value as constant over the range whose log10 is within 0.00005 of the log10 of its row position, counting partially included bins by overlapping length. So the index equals 0.91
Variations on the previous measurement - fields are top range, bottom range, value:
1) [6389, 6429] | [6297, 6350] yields 0.97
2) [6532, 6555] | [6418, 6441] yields 0.96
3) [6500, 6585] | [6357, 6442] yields 0.92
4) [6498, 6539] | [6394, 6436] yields 0.97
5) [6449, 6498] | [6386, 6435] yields 0.97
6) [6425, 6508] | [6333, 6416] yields 0.97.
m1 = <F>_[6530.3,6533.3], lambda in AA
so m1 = 5.31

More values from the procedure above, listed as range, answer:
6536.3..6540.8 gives 5.07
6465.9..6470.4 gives 5.14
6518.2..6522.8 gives 5.32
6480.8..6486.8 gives 4.99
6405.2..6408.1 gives 5.09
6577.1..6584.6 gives 4.47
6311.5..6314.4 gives 5.24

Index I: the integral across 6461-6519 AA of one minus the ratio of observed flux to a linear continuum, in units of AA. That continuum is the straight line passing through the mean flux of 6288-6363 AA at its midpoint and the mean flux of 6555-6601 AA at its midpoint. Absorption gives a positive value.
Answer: -1.6 AA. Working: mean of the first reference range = 5.36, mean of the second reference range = 4.64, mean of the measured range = 5.03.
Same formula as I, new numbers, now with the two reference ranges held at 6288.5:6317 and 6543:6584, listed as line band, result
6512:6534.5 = -2.30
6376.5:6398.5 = -0.49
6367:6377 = 0.02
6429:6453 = -0.85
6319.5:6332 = -0.52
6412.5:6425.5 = -0.78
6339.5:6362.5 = -0.15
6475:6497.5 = -1.41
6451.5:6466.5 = -0.49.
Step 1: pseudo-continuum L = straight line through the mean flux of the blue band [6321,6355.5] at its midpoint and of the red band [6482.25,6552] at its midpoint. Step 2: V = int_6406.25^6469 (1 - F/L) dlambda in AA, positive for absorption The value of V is 0.4 AA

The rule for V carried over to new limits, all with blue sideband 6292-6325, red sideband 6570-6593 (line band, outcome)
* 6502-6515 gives -1.0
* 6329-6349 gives 0.0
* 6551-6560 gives -0.8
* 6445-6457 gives -0.6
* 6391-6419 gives -1.1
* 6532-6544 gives -1.2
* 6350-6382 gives 0.1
